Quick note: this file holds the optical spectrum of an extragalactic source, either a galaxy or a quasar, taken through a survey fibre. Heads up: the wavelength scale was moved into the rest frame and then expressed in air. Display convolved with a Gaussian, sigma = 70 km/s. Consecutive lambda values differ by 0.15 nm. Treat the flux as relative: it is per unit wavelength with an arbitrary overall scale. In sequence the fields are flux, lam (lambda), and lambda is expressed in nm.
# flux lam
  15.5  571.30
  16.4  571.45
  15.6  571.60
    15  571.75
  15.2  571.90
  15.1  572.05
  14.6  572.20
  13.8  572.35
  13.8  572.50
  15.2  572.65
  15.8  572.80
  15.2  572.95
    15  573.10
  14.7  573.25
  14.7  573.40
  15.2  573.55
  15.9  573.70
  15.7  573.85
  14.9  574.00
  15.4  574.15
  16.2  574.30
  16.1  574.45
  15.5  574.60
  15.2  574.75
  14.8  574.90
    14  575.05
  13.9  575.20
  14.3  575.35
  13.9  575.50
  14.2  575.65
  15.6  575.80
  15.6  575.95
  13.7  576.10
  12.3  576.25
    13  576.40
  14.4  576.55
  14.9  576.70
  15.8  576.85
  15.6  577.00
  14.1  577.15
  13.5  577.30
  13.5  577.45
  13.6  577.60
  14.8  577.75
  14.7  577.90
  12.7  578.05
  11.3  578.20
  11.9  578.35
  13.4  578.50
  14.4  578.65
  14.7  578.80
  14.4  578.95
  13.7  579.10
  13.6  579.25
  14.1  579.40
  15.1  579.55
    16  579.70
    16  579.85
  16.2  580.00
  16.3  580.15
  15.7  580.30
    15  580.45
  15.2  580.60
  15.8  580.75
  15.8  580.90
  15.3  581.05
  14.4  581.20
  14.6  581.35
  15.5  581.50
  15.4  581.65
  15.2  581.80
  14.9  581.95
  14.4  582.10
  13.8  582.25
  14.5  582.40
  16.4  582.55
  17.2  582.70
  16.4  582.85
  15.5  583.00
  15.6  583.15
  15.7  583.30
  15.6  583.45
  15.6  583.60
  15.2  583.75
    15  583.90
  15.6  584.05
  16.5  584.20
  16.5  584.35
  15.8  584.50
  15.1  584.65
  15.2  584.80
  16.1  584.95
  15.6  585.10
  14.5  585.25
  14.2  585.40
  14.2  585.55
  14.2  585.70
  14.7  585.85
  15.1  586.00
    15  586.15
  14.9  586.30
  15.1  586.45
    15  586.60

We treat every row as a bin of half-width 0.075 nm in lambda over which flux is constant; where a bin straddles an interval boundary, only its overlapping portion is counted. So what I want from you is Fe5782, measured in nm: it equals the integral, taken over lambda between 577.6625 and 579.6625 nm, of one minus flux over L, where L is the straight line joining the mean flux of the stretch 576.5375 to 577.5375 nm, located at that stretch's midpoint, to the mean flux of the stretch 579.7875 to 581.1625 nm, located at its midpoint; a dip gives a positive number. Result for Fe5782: 0.17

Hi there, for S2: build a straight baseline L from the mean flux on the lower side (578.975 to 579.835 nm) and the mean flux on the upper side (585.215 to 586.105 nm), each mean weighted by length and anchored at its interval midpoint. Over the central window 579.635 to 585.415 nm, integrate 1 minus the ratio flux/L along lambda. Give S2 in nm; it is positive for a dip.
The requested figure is -0.37 nm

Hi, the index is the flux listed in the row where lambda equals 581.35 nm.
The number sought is 14.6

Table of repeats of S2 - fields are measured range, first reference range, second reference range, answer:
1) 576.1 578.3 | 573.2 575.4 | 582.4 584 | 0.21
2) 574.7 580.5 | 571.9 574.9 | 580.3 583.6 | 0.34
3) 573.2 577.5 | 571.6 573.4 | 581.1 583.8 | 0.08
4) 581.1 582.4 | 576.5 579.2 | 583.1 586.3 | -0.01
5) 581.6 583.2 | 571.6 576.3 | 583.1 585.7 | -0.01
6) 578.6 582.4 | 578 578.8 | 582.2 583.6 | -0.22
